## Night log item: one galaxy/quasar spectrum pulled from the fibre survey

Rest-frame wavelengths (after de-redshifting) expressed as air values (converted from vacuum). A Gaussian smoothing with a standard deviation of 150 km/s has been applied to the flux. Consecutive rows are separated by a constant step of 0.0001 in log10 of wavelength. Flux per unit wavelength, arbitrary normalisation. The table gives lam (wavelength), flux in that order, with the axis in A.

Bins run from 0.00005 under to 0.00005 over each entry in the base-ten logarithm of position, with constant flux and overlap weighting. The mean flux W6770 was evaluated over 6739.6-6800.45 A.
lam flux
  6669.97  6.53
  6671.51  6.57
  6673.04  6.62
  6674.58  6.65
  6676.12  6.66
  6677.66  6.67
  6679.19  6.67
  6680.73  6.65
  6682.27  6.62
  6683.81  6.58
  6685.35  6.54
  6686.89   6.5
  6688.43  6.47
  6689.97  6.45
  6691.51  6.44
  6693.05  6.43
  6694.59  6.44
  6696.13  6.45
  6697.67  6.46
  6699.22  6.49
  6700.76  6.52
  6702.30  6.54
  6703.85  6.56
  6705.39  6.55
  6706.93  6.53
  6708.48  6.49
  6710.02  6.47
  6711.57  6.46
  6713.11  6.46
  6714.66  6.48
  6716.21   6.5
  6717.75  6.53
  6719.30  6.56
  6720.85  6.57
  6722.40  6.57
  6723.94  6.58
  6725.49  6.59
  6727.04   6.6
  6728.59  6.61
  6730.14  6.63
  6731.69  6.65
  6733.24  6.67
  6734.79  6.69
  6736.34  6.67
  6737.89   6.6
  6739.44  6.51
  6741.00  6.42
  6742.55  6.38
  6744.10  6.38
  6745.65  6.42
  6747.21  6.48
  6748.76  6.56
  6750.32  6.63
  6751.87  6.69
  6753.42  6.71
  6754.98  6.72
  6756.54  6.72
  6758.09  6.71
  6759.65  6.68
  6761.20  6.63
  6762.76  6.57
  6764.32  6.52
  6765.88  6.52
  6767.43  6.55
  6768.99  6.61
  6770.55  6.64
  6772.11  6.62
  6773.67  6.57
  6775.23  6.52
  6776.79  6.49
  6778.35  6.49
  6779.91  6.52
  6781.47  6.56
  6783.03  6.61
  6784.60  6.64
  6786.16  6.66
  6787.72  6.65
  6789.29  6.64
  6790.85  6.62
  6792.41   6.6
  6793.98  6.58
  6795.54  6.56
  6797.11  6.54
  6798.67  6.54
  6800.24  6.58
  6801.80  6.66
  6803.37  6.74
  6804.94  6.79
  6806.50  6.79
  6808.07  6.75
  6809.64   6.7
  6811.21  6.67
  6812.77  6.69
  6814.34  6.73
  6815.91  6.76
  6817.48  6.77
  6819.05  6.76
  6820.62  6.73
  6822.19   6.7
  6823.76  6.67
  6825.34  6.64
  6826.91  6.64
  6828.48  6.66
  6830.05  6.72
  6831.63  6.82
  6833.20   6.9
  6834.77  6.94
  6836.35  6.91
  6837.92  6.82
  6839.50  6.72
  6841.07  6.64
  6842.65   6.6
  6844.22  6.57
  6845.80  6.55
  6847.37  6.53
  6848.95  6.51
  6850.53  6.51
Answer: 6.58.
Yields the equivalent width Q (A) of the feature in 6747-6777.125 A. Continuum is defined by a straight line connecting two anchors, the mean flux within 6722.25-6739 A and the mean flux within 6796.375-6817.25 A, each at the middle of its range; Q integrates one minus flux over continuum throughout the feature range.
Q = 0.2 A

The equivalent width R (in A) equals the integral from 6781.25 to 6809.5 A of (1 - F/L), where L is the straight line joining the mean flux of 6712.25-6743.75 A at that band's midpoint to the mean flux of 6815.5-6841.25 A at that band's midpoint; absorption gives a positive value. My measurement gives 0.2 A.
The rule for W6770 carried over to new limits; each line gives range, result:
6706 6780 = 6.57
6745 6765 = 6.62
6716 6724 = 6.56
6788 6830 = 6.67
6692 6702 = 6.47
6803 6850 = 6.71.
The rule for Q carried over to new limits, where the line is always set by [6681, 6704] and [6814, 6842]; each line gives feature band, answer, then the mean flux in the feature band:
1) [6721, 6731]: -0.1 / 6.6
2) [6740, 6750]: 0.2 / 6.44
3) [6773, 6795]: 0.3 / 6.58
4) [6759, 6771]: 0.1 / 6.59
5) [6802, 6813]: 0.0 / 6.73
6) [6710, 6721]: 0.1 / 6.5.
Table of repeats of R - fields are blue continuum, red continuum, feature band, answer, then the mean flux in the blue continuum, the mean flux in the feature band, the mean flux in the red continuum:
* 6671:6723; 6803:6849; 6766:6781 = 0.20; 6.53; 6.56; 6.72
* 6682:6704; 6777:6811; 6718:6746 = -0.07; 6.49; 6.56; 6.63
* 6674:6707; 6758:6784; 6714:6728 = -0.01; 6.54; 6.55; 6.57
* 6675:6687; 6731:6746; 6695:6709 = 0.17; 6.62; 6.51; 6.54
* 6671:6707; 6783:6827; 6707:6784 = 0.45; 6.55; 6.57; 6.67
